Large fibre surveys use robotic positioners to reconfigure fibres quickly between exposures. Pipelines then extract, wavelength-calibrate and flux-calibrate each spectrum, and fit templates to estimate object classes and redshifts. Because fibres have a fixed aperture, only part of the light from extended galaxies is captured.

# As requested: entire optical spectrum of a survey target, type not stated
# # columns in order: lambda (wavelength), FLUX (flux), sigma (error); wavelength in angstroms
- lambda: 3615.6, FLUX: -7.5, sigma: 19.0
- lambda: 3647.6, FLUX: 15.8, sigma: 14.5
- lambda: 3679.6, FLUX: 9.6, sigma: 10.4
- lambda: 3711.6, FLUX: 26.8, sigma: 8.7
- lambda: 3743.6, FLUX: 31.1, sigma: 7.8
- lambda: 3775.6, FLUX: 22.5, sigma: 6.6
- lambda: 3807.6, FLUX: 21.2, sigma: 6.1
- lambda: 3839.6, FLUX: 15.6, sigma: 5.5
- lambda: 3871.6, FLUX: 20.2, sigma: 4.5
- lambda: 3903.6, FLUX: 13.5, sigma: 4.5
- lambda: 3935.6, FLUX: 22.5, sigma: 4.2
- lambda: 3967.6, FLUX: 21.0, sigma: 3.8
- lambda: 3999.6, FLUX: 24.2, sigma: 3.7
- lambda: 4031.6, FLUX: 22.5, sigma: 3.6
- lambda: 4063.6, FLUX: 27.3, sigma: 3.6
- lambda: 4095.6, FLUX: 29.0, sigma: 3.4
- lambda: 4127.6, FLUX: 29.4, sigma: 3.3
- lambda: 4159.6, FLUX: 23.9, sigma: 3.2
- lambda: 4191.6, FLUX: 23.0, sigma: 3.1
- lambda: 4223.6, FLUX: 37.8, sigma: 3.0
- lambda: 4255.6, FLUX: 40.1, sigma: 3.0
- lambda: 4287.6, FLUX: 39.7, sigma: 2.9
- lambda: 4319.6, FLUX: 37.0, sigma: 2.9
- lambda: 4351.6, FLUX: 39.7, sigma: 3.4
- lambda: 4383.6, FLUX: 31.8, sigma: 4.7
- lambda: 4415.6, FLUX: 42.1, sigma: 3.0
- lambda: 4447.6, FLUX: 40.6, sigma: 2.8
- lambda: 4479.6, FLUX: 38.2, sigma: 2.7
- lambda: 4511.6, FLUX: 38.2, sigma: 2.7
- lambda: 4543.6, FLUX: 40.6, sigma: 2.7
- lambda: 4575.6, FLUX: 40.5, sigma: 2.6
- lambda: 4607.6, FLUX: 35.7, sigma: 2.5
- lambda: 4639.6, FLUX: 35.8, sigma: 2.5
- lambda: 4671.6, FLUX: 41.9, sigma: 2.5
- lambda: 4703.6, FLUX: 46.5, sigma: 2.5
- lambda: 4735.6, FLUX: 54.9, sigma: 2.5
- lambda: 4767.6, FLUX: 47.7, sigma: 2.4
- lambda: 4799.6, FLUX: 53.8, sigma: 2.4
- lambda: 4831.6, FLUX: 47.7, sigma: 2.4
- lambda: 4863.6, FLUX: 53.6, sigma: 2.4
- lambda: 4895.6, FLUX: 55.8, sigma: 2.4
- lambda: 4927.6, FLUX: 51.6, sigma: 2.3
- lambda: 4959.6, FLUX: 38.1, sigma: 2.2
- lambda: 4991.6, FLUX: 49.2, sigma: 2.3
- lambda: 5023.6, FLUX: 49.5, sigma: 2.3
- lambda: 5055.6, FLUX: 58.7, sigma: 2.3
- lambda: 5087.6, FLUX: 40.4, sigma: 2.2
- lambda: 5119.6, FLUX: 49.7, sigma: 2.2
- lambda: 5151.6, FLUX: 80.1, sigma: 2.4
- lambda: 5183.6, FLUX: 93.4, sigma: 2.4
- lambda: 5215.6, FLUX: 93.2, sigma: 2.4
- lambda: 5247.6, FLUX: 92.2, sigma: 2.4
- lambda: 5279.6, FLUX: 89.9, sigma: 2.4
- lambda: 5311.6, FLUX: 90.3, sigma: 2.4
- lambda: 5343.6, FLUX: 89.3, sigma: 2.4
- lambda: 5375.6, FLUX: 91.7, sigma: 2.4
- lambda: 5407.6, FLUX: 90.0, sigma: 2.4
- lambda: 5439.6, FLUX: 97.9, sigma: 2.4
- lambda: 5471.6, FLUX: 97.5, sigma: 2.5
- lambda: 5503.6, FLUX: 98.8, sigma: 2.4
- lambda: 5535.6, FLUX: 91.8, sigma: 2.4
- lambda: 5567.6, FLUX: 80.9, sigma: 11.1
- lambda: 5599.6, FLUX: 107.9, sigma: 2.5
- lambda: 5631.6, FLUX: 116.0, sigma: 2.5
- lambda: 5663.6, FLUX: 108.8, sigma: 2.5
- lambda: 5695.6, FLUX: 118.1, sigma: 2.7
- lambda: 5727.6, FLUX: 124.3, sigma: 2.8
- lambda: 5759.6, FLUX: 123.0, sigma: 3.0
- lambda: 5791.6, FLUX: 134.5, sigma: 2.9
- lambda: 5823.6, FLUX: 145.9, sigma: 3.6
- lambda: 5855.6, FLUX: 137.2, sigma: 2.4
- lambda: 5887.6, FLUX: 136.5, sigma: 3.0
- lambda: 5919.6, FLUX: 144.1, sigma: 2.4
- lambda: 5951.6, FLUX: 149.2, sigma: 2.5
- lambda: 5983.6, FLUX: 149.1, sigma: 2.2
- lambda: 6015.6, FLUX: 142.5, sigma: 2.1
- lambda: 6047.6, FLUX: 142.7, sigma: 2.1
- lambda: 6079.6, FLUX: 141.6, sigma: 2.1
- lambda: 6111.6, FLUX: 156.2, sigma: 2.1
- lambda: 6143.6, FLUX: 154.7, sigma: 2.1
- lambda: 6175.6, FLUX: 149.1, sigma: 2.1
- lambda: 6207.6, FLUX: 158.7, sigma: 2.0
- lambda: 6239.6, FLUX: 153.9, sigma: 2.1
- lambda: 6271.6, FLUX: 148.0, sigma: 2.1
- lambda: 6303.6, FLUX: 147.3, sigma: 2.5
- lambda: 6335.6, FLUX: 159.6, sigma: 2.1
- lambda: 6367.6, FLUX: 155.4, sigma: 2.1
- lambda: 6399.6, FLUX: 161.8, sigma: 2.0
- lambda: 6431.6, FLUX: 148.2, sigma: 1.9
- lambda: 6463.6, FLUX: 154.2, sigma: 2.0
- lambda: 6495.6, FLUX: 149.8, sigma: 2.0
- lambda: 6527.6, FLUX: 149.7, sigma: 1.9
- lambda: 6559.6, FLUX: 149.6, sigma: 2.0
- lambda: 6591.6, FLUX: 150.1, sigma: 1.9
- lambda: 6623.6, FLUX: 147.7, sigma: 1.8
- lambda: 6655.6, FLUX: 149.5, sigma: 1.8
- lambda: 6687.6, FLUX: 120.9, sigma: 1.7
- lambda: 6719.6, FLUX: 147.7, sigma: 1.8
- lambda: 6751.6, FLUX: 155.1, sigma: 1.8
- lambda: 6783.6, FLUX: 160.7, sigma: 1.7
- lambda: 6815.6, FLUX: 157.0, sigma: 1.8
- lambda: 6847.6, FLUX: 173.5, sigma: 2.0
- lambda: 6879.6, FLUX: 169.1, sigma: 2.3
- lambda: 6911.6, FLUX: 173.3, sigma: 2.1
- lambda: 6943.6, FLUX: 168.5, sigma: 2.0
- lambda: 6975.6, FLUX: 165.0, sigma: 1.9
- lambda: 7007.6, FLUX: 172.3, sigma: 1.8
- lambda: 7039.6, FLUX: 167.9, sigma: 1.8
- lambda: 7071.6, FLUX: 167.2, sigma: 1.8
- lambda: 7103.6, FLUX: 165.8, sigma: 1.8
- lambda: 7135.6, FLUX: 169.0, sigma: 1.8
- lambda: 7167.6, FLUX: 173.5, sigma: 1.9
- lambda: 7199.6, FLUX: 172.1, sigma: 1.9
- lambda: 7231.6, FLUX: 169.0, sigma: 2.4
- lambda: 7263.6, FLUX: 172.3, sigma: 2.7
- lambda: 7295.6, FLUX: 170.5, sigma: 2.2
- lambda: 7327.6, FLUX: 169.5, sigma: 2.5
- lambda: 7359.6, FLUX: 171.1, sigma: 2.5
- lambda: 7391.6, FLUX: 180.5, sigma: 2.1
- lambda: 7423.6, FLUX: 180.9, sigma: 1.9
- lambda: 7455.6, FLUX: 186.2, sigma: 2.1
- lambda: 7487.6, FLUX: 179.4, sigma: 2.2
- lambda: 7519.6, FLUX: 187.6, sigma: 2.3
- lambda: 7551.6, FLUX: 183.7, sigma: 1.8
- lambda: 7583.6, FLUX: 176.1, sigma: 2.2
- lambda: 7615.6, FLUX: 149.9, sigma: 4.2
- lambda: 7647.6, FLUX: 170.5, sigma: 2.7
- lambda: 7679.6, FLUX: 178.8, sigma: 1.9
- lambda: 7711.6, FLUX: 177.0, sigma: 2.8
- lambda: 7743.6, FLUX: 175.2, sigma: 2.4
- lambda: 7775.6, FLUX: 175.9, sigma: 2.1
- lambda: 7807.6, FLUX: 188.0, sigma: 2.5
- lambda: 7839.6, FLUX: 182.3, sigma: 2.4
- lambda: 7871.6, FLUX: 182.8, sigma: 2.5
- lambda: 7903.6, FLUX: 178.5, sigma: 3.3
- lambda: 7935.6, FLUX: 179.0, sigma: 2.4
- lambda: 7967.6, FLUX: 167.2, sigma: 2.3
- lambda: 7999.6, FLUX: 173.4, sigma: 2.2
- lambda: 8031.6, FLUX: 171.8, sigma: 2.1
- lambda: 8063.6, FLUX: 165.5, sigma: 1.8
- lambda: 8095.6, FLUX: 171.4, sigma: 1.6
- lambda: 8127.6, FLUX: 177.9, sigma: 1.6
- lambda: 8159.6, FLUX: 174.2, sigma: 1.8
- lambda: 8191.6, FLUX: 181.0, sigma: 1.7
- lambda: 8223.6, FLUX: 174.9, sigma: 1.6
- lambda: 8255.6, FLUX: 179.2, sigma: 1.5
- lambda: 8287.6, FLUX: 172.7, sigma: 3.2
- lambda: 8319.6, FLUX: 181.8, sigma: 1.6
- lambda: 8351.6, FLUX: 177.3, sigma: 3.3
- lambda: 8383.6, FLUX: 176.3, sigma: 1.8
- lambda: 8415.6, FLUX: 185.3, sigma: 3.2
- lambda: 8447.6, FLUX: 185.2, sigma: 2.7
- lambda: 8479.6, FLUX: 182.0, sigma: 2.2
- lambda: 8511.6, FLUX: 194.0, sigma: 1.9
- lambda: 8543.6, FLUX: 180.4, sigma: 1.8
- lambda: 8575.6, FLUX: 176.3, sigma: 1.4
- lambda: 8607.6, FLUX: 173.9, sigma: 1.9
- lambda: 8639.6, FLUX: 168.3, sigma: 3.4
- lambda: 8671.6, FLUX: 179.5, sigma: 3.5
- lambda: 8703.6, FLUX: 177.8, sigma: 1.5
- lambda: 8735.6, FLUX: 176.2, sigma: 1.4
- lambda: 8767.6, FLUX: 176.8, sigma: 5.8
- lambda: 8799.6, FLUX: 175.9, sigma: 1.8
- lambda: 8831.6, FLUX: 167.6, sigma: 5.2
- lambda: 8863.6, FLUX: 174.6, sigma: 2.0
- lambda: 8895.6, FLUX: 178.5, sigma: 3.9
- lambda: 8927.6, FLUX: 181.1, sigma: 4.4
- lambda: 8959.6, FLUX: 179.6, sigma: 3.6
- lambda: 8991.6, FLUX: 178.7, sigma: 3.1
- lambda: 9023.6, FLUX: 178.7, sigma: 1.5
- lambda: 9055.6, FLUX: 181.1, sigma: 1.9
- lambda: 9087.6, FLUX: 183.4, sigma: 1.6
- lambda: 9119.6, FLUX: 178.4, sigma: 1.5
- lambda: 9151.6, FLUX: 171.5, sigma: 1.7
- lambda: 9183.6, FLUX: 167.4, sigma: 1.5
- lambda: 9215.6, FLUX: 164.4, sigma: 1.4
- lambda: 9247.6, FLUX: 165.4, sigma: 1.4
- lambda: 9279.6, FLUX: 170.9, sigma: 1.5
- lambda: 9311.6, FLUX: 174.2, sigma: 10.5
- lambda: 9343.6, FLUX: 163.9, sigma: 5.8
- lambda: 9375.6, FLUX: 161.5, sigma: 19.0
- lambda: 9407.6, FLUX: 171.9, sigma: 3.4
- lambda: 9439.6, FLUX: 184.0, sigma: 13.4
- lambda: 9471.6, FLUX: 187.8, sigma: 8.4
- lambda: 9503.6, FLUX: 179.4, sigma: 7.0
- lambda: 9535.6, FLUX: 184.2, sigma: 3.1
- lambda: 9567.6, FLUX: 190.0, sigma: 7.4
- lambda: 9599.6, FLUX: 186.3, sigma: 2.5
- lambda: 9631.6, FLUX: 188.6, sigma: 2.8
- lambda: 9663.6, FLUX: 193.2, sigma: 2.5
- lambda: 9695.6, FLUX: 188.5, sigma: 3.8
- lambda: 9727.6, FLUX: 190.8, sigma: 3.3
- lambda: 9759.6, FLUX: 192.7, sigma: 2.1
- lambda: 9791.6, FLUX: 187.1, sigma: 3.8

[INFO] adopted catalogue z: 0.29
